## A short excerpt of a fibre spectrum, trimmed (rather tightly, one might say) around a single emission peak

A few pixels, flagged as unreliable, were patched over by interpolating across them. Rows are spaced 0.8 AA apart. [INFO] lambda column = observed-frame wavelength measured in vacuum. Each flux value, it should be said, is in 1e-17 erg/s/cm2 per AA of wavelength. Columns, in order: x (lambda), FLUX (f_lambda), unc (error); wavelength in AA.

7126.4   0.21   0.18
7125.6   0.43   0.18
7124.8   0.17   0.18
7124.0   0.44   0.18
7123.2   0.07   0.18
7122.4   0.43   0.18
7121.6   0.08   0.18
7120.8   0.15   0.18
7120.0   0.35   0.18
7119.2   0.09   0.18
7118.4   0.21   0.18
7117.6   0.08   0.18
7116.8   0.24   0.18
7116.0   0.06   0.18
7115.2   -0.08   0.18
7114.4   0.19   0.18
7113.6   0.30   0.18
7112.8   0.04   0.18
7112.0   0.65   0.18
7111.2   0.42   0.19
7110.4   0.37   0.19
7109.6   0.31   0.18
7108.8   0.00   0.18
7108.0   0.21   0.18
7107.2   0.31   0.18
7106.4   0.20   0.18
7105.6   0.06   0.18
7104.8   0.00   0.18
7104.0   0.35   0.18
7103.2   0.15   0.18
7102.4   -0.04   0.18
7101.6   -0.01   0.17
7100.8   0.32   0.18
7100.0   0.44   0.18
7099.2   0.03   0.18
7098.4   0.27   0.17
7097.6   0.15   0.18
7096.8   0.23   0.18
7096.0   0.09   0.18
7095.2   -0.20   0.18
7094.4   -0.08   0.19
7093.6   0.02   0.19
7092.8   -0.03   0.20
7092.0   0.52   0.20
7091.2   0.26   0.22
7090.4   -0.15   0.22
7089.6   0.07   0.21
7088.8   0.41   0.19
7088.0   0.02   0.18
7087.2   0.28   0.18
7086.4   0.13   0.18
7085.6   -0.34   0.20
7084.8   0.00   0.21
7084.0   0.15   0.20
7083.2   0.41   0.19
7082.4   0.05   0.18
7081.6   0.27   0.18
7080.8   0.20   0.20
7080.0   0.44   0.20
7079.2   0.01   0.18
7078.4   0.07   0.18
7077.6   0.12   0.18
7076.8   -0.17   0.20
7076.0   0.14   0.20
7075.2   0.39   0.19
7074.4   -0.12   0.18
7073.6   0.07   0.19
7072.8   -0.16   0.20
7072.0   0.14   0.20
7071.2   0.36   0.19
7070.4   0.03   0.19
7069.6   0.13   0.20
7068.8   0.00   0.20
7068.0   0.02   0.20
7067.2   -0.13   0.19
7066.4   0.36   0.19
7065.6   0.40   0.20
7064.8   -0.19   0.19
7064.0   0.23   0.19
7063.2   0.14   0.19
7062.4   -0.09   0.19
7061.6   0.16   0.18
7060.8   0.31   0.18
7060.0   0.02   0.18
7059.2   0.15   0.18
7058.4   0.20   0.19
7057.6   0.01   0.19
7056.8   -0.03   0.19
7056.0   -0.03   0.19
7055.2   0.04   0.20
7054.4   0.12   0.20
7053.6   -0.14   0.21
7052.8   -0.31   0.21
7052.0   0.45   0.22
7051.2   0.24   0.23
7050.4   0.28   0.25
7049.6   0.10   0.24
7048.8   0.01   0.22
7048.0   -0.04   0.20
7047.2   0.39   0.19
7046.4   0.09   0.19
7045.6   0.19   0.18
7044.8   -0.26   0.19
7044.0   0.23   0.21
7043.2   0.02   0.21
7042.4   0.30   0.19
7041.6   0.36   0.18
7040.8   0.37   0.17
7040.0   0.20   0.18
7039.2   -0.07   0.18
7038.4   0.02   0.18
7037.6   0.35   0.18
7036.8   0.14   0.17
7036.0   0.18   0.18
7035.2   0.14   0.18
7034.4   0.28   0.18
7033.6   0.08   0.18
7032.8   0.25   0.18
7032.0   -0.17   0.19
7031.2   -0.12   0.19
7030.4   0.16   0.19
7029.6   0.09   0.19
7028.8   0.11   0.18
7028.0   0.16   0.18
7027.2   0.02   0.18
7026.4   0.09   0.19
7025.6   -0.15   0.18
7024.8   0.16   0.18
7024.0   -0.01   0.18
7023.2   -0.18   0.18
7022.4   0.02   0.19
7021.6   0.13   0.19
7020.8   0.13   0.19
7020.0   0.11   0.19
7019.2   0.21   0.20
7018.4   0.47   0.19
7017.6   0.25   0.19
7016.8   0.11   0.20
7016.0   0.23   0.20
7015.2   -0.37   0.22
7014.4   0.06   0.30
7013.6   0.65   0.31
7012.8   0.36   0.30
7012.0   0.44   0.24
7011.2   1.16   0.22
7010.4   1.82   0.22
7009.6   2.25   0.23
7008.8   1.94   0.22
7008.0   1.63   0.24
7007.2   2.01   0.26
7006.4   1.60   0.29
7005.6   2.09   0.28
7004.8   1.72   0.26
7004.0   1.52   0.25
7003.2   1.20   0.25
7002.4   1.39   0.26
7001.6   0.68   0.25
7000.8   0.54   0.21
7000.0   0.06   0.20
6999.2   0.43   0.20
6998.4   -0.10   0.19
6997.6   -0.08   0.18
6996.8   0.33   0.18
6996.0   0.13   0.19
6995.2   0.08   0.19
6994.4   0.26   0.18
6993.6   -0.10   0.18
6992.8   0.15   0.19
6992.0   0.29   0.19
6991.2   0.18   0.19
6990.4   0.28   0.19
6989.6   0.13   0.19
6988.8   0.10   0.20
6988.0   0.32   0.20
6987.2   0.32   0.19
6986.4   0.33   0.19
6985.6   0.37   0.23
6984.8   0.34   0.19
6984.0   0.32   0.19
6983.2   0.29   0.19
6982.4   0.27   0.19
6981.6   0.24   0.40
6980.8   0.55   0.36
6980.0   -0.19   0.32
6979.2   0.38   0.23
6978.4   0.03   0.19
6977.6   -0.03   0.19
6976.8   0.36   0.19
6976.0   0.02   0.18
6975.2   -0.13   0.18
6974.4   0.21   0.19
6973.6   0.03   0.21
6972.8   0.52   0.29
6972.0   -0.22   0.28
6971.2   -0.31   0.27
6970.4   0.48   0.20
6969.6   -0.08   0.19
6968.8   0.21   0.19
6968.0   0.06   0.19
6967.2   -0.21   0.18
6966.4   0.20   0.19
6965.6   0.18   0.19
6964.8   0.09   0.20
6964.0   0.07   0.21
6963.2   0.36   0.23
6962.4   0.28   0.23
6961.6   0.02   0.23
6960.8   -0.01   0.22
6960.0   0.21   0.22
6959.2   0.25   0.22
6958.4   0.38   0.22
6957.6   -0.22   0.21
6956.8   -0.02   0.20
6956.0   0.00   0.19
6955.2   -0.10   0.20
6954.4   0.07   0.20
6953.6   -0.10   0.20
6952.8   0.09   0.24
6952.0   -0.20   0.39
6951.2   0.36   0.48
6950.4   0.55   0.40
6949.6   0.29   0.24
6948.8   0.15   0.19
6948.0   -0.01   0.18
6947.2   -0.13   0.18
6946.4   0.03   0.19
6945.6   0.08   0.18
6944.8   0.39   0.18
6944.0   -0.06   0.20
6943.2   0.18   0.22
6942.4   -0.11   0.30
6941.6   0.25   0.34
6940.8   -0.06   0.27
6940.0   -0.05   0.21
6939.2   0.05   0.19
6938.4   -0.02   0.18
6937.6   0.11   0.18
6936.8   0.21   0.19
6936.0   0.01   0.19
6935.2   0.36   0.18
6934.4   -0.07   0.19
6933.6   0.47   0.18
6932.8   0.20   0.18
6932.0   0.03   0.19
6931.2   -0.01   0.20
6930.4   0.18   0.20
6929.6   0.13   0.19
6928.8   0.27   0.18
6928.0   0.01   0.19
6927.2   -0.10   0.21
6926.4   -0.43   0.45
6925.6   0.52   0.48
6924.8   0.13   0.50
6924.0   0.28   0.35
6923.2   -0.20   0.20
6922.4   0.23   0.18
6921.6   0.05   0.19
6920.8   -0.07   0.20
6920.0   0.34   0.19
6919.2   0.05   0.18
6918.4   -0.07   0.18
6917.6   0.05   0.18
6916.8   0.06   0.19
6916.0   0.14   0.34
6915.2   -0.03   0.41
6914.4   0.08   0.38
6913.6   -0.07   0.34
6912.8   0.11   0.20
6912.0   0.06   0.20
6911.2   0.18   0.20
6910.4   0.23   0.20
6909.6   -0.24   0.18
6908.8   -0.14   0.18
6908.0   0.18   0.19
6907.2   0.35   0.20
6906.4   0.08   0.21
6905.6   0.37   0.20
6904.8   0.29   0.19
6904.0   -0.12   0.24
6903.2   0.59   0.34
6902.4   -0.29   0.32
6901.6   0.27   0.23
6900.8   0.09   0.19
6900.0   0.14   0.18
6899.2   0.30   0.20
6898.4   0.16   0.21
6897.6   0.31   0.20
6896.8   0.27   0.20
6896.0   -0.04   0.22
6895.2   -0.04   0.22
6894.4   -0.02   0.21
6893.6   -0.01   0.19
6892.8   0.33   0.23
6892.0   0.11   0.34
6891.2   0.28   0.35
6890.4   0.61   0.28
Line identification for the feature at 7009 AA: [O II]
